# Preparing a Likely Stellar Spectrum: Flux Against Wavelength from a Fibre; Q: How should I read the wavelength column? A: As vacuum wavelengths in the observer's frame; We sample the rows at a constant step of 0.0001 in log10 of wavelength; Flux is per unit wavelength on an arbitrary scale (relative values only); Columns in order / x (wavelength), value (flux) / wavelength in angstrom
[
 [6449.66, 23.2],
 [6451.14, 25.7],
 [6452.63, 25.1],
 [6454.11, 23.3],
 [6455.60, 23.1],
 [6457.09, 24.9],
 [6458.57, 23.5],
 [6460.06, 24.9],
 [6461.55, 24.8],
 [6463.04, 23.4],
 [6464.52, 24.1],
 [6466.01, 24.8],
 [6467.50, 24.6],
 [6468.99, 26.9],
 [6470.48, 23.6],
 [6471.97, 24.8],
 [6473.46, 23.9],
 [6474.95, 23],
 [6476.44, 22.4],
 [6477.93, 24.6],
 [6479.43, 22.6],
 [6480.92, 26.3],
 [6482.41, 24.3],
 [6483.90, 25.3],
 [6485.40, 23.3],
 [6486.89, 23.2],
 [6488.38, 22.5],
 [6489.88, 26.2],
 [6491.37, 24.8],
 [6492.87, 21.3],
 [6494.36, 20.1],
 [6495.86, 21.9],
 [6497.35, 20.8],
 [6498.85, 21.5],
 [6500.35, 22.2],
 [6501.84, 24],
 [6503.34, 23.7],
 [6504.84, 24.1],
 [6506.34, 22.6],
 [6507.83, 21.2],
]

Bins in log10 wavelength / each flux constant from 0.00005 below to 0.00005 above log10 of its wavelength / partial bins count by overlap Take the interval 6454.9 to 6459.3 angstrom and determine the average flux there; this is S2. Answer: 23.9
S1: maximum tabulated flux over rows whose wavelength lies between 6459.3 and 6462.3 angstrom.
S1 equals 24.9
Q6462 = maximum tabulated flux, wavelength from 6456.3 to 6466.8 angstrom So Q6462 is 24.9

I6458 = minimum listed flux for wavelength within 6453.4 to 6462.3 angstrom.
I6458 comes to 23.1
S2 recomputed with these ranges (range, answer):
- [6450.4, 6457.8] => 24.4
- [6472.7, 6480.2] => 23.3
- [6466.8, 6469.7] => 25.7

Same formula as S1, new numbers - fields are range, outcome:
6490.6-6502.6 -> 24.8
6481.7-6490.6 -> 26.2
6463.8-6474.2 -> 26.9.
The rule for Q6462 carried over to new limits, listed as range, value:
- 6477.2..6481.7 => 26.3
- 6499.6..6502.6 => 24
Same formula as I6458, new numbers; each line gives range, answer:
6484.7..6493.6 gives 21.3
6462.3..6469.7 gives 23.4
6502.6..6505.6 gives 23.7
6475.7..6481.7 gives 22.4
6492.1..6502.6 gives 20.1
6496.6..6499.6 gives 20.8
